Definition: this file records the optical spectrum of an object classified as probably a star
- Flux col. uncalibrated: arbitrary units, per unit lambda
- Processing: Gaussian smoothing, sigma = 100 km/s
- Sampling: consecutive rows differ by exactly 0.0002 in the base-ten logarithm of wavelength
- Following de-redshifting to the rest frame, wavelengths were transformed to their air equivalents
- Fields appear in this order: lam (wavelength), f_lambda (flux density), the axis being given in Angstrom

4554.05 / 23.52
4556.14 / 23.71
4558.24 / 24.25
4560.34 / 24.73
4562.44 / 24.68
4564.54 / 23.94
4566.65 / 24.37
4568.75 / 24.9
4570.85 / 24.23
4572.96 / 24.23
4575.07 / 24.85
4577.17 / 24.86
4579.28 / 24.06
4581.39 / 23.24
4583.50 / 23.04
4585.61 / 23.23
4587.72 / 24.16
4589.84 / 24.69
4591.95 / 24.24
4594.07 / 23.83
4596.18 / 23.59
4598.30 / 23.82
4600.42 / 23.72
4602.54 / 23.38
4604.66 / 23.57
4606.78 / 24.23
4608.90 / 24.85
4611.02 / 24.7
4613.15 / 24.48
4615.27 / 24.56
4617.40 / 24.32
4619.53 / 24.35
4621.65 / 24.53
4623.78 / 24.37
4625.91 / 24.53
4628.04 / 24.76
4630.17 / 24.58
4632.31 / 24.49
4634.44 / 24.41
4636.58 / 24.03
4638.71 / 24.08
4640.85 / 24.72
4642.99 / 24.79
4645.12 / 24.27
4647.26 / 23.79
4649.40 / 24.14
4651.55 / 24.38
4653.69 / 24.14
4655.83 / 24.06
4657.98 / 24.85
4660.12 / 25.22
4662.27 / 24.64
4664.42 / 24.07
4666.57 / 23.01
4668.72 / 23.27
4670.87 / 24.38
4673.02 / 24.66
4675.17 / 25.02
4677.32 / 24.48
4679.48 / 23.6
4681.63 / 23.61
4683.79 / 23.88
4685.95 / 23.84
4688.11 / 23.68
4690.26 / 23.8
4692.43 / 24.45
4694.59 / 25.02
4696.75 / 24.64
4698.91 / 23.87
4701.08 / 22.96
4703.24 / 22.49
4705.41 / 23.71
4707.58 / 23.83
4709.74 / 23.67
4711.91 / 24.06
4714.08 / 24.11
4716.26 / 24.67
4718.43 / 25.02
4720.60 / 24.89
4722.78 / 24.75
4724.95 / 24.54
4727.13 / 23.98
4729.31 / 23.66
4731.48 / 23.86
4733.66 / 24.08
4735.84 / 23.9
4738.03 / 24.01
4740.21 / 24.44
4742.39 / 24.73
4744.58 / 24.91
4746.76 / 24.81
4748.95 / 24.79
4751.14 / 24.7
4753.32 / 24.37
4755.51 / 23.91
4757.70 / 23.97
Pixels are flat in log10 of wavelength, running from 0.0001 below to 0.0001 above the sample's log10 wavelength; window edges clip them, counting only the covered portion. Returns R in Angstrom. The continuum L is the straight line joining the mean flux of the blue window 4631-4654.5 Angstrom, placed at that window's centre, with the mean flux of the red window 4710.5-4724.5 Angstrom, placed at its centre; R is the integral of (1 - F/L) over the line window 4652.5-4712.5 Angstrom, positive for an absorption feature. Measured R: 0.98 Angstrom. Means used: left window 24.3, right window 24.6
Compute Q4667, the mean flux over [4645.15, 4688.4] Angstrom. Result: 24.1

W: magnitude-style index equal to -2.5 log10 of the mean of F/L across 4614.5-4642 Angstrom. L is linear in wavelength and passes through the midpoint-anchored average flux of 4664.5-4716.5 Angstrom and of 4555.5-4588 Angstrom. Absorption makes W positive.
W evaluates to -0.02 mag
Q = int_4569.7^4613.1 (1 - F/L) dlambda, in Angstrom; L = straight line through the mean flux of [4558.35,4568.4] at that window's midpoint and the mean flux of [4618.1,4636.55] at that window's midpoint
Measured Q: 0.74 Angstrom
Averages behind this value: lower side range 24.4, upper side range 24.5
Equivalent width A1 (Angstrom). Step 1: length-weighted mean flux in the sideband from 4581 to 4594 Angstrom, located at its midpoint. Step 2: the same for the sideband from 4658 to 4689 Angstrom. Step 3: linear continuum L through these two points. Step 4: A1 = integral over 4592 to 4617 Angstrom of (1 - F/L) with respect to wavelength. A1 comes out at -0.2 Angstrom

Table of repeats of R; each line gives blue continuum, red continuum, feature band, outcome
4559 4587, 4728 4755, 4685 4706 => 0.4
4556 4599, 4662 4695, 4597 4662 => -0.7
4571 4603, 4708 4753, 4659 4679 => -0.1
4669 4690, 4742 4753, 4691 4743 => 0.7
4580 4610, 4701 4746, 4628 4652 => -0.4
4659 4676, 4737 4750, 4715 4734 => 0.1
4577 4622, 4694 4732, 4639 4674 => -0.3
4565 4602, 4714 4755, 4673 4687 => 0.1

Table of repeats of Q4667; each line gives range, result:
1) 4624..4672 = 24.3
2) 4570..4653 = 24.2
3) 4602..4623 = 24.3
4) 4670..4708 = 24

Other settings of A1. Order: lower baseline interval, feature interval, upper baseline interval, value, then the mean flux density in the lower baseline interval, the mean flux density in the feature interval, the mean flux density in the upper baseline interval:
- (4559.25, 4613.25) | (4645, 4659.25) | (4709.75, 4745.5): 0.0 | 24.1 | 24.2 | 24.3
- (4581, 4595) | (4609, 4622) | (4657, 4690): -0.3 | 23.8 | 24.5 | 24.1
